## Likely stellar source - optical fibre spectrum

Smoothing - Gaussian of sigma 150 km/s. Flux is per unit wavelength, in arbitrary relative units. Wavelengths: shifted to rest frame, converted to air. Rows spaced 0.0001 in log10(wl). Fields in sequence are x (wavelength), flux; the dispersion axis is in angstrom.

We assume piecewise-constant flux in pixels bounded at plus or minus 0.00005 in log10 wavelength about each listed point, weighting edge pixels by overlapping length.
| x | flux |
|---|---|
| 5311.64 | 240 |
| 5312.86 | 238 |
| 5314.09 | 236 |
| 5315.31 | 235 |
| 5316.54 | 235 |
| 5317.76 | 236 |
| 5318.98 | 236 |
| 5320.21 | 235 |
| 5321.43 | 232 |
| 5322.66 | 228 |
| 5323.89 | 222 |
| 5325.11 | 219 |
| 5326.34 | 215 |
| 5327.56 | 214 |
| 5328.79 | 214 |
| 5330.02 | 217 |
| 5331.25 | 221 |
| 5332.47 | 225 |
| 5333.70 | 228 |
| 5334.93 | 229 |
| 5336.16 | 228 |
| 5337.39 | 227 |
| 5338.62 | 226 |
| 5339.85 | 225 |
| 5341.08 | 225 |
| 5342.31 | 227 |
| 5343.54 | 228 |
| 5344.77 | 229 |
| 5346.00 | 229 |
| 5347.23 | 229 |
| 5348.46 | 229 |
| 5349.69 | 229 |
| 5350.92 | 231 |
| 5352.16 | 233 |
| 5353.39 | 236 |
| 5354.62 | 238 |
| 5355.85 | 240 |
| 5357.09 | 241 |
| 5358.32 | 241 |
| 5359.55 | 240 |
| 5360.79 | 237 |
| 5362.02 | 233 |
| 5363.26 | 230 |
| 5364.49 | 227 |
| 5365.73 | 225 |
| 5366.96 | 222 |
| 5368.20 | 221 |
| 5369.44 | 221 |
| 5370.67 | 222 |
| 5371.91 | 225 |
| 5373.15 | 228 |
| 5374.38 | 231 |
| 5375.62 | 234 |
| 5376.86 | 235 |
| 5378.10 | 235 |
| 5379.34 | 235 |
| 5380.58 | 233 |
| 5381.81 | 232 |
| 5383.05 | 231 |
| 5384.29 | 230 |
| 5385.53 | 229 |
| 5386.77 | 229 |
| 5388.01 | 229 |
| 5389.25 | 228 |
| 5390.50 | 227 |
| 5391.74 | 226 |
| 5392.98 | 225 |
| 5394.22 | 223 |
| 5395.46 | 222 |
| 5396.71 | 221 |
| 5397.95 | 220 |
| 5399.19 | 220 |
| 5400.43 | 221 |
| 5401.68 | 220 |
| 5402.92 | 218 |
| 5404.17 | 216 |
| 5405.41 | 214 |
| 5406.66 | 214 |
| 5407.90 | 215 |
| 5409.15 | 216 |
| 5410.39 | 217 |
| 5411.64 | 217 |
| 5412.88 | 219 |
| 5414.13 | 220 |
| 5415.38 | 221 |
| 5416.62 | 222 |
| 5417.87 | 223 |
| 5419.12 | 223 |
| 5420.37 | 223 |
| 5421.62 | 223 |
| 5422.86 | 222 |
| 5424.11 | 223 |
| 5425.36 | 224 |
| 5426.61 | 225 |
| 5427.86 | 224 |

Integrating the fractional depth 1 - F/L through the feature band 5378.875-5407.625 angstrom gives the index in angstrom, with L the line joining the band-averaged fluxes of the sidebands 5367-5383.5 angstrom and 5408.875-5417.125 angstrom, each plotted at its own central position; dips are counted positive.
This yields 0.02 angstrom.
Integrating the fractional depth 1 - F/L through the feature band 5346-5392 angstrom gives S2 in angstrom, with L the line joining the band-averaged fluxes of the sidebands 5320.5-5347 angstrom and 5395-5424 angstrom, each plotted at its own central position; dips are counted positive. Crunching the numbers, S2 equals -1.8 angstrom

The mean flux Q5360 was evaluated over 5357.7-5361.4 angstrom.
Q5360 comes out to 239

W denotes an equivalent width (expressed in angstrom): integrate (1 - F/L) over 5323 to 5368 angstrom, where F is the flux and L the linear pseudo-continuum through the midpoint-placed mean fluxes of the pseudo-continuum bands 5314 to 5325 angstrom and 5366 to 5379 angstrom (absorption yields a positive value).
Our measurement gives 0.4 angstrom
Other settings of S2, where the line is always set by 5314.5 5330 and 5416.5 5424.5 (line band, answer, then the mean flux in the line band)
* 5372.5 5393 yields -0.58 angstrom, 231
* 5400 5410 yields 0.30 angstrom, 217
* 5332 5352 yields -0.19 angstrom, 228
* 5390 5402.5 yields 0.07 angstrom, 222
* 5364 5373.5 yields 0.04 angstrom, 224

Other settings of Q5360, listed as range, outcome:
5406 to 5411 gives 216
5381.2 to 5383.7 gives 231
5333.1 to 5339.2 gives 227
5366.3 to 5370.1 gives 222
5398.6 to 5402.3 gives 220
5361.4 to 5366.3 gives 229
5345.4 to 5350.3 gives 229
